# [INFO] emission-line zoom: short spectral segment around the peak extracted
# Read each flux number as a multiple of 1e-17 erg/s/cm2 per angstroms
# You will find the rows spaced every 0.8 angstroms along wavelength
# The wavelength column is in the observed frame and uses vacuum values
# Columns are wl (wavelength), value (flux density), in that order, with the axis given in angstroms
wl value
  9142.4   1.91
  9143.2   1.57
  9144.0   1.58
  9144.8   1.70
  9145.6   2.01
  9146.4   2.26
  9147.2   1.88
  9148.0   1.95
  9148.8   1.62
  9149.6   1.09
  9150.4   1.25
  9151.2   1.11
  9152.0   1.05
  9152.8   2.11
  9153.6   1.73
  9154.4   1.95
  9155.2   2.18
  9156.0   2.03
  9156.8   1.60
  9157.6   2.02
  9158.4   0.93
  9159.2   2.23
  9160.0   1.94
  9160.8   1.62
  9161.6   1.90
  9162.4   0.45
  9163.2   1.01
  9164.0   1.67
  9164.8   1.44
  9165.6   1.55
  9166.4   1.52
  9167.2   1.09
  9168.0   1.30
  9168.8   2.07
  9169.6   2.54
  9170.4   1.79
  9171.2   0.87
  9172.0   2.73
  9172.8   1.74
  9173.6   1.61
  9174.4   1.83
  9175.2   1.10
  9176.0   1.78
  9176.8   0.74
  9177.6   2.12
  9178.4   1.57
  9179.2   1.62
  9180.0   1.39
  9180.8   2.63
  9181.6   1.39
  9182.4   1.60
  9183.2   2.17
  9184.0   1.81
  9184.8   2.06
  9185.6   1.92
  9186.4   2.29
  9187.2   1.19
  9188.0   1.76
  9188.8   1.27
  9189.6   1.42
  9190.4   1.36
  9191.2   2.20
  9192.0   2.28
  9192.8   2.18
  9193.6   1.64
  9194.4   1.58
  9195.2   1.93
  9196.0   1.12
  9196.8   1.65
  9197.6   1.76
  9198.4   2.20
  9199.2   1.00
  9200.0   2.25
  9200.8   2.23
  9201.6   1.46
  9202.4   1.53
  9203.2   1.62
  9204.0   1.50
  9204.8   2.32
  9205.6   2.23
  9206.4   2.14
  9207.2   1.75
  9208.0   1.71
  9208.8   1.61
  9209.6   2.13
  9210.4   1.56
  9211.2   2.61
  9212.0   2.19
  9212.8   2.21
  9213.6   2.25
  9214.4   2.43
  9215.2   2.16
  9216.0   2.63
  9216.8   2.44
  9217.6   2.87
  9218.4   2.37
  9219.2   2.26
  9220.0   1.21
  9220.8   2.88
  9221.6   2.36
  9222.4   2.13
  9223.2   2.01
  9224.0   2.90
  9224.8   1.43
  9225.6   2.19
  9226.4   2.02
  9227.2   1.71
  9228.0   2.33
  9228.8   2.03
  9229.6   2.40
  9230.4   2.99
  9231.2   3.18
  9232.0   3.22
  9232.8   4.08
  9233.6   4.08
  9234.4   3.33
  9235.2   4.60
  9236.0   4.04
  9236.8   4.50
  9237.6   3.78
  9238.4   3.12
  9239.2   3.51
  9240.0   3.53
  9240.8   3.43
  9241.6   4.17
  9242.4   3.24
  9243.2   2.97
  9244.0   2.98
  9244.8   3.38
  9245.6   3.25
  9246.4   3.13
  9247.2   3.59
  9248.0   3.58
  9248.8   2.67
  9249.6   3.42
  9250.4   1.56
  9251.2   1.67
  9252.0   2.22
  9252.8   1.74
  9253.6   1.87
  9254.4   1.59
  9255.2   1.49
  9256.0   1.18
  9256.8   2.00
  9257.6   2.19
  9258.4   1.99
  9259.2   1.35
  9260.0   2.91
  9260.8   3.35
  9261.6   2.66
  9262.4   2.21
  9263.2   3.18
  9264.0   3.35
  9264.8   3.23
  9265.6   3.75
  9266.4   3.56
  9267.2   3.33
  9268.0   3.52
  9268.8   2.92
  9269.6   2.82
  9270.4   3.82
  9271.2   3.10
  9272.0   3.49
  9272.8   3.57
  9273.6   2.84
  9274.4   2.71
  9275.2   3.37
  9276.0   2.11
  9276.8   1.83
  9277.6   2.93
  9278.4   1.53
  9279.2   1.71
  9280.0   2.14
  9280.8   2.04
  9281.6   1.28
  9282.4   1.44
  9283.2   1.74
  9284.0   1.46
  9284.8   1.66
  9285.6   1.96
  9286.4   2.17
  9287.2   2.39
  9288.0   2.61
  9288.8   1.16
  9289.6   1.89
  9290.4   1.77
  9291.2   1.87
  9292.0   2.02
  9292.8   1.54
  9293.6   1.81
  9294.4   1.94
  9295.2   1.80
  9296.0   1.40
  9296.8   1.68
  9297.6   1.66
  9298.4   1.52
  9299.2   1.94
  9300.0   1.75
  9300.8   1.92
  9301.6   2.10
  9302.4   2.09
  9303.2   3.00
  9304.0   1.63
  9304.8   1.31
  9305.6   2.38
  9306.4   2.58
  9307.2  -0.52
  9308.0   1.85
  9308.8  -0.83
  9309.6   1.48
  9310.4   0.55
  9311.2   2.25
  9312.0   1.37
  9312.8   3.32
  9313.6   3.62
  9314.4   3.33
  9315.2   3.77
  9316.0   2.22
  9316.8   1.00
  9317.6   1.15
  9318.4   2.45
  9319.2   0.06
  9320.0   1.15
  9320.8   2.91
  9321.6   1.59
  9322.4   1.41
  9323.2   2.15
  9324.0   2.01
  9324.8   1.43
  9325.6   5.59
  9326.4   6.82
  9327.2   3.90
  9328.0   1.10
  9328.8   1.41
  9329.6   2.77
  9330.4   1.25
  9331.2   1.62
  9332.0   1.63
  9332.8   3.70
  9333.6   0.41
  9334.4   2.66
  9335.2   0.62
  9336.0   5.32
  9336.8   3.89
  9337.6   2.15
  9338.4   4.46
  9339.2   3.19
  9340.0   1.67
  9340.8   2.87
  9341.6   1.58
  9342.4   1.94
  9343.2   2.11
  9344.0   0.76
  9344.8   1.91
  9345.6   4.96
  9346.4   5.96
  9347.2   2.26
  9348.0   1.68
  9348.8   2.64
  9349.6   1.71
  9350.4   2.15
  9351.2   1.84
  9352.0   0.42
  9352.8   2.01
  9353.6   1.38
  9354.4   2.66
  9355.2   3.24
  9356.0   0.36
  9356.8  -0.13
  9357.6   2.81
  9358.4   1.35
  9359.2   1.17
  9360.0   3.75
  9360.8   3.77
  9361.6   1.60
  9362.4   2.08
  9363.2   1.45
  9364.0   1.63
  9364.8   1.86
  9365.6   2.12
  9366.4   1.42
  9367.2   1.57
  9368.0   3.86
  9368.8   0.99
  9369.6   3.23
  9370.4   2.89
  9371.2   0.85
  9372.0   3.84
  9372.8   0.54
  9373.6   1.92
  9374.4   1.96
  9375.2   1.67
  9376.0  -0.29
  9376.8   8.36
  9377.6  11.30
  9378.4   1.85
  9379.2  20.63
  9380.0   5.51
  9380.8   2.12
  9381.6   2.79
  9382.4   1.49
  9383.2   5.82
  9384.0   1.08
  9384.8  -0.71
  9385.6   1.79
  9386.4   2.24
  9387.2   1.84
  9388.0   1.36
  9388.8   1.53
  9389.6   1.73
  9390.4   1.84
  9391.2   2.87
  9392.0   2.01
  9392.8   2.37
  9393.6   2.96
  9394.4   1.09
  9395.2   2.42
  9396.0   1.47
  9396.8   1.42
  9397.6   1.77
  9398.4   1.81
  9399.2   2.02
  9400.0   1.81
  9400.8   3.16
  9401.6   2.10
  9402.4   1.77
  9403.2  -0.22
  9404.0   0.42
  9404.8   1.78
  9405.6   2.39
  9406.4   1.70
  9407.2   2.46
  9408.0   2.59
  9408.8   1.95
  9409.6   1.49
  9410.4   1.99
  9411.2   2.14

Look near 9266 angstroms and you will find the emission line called [N II] 6583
